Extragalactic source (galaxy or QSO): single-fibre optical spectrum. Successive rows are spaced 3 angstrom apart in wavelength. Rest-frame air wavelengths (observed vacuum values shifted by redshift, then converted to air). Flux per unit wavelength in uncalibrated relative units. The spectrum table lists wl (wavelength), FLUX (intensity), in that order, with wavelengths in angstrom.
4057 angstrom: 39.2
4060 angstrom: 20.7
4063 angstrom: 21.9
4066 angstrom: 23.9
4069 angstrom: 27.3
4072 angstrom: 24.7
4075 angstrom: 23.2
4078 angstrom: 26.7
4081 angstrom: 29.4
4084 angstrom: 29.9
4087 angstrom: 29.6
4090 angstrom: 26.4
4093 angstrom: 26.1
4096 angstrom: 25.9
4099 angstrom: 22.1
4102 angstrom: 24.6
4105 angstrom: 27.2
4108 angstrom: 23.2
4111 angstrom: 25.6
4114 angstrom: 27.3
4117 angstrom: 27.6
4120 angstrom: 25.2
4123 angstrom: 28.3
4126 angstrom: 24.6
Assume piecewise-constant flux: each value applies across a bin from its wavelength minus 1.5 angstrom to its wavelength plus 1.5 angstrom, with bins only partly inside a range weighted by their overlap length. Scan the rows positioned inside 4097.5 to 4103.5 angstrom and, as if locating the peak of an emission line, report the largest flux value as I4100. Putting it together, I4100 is 24.6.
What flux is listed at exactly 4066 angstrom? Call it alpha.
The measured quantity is 23.9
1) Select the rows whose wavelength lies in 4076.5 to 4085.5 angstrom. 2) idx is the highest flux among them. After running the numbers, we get 29.9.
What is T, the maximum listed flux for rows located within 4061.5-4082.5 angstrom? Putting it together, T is 29.4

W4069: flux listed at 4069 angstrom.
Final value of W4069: 27.3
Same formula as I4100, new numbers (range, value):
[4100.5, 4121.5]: 27.6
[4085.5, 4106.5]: 29.6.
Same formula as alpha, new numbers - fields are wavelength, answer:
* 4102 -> 24.6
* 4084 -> 29.9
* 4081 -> 29.4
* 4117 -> 27.6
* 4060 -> 20.7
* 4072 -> 24.7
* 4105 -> 27.2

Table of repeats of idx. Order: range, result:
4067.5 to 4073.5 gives 27.3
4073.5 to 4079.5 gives 26.7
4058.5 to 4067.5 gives 23.9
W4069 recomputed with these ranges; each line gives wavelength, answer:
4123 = 28.3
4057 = 39.2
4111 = 25.6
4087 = 29.6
